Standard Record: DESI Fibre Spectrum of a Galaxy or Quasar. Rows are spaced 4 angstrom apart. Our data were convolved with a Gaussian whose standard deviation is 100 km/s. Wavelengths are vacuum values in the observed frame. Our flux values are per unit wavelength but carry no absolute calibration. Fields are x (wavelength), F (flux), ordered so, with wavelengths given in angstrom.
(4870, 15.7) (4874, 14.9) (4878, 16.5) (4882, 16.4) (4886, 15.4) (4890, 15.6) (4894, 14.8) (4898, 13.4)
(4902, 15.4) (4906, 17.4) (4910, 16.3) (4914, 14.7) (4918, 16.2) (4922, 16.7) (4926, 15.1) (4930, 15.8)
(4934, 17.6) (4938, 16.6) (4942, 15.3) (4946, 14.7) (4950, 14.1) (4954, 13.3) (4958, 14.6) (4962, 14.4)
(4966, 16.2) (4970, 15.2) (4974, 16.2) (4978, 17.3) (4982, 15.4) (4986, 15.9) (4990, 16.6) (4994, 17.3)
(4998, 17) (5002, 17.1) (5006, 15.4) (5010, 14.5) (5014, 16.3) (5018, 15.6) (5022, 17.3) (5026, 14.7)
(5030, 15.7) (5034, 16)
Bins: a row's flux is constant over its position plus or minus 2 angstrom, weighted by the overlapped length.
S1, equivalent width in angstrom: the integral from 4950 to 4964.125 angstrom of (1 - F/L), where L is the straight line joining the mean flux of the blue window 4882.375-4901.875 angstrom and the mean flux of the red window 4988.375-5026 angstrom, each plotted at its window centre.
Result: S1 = 1.43 angstrom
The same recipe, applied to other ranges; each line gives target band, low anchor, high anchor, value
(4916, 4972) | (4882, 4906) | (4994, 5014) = 0.9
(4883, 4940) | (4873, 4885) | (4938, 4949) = -0.8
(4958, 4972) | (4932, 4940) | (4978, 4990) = 1.1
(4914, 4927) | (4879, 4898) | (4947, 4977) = -0.6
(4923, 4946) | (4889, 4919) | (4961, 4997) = -0.4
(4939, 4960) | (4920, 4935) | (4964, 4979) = 2.2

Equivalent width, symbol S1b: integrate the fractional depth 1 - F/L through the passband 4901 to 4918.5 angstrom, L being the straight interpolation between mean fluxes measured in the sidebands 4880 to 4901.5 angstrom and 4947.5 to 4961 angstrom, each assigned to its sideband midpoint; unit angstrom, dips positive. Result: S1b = -1.4 angstrom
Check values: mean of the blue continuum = 15.1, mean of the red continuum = 14.1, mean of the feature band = 16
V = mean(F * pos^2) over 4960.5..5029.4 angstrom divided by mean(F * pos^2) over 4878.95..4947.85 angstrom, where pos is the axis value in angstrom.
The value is 1.05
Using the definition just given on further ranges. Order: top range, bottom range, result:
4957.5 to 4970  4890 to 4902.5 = 1.07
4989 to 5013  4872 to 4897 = 1.10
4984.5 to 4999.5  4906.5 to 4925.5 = 1.08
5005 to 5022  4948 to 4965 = 1.13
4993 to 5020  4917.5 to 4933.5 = 1.04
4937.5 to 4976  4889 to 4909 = 1.00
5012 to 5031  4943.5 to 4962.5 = 1.15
